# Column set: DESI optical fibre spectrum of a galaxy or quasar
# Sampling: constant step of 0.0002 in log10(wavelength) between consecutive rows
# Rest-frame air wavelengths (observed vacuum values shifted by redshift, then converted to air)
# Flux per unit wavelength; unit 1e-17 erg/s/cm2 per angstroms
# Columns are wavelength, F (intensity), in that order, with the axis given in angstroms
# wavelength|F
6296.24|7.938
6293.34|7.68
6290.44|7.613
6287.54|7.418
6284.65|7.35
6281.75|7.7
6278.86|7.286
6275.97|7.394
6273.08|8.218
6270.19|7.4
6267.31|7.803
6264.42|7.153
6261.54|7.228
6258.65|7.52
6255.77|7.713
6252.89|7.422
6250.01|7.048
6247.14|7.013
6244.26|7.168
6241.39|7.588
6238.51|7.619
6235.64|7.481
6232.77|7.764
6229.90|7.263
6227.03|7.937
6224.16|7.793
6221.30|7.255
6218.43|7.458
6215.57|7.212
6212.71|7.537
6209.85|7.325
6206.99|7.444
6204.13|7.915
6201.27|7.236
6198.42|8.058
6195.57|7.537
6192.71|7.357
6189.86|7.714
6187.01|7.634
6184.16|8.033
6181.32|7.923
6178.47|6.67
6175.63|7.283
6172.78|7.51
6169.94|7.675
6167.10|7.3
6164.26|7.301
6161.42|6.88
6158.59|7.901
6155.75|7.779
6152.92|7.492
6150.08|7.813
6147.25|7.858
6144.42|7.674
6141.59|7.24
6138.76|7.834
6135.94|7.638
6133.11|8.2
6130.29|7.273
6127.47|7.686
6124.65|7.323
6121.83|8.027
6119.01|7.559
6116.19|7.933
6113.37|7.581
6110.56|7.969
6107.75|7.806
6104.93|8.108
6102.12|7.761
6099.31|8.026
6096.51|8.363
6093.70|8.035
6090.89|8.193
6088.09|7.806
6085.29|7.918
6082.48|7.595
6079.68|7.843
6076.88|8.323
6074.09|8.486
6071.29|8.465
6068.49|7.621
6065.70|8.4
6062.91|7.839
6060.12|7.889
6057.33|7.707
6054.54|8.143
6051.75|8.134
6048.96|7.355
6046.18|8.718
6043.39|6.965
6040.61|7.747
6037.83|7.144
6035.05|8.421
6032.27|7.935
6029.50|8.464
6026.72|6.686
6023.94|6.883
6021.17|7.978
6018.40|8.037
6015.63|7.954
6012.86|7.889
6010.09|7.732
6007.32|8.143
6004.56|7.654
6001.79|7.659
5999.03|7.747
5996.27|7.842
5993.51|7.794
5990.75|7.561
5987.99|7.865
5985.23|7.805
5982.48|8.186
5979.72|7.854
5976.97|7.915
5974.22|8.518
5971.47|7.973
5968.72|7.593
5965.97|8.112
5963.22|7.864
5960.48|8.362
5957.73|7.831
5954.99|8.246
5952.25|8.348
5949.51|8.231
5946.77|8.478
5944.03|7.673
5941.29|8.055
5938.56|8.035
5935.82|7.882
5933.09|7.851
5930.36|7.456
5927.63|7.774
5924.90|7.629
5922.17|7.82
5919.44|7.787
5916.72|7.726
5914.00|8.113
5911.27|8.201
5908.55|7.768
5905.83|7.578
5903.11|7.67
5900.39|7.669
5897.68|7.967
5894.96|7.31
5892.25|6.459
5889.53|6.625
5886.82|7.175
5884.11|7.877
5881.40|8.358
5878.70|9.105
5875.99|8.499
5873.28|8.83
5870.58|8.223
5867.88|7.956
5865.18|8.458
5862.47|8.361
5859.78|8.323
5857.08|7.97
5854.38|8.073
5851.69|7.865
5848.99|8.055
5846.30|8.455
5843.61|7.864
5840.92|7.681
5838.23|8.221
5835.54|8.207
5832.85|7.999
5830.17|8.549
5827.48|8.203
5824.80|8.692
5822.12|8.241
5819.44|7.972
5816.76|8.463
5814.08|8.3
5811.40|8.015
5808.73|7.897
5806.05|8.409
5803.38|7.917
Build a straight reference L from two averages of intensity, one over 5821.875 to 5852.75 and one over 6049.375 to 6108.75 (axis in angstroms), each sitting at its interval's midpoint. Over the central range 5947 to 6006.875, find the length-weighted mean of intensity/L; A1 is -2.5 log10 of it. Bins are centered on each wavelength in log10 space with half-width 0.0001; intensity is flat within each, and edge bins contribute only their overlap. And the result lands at 0.015 mag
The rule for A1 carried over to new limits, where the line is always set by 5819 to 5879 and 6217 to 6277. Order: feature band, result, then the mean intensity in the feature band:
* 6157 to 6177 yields 0.03 mag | 7.41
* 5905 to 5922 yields 0.03 mag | 7.87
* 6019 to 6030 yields 0.06 mag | 7.46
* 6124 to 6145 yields 0.01 mag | 7.62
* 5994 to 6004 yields 0.03 mag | 7.75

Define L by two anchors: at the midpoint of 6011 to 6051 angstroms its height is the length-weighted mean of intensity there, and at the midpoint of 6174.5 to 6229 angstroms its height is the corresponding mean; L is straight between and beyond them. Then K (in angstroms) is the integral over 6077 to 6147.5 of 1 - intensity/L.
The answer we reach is -1.6 angstroms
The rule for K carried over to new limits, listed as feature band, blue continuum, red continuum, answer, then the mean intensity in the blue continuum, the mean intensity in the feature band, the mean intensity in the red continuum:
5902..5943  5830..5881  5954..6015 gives 1.3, 8.24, 7.82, 7.91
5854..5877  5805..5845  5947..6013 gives -0.5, 8.18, 8.31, 7.96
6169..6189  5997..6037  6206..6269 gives 0.0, 7.79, 7.53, 7.44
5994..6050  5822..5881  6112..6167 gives 1.0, 8.27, 7.75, 7.62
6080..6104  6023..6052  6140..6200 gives -1.1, 7.67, 7.96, 7.55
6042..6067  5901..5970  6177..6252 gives -0.5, 7.92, 7.9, 7.5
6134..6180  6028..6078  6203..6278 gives 1.2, 7.98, 7.5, 7.48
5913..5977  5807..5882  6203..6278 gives 0.6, 8.24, 7.97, 7.48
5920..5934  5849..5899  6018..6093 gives 0.4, 7.97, 7.7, 7.88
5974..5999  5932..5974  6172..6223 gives 0.3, 8.05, 7.89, 7.51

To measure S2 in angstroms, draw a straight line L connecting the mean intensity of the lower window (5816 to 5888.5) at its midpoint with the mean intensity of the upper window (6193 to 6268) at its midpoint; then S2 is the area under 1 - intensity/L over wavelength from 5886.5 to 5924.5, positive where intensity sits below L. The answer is 2.46 angstroms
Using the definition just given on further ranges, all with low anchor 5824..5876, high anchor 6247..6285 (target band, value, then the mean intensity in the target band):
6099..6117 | -0.3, 7.87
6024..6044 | 0.7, 7.6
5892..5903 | 0.9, 7.48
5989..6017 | 0.5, 7.8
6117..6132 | 0.2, 7.6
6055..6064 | 0.0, 7.85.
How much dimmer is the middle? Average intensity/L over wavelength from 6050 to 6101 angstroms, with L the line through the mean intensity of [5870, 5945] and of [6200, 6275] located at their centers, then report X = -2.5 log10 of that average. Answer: -0.054 mag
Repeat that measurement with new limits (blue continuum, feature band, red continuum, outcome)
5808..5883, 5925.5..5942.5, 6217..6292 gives 0.034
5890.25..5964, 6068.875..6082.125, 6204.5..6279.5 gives -0.070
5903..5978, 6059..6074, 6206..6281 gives -0.046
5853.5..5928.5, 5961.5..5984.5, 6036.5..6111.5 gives -0.012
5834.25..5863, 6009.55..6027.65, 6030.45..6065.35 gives 0.040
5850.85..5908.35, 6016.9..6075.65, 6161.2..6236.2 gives -0.022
